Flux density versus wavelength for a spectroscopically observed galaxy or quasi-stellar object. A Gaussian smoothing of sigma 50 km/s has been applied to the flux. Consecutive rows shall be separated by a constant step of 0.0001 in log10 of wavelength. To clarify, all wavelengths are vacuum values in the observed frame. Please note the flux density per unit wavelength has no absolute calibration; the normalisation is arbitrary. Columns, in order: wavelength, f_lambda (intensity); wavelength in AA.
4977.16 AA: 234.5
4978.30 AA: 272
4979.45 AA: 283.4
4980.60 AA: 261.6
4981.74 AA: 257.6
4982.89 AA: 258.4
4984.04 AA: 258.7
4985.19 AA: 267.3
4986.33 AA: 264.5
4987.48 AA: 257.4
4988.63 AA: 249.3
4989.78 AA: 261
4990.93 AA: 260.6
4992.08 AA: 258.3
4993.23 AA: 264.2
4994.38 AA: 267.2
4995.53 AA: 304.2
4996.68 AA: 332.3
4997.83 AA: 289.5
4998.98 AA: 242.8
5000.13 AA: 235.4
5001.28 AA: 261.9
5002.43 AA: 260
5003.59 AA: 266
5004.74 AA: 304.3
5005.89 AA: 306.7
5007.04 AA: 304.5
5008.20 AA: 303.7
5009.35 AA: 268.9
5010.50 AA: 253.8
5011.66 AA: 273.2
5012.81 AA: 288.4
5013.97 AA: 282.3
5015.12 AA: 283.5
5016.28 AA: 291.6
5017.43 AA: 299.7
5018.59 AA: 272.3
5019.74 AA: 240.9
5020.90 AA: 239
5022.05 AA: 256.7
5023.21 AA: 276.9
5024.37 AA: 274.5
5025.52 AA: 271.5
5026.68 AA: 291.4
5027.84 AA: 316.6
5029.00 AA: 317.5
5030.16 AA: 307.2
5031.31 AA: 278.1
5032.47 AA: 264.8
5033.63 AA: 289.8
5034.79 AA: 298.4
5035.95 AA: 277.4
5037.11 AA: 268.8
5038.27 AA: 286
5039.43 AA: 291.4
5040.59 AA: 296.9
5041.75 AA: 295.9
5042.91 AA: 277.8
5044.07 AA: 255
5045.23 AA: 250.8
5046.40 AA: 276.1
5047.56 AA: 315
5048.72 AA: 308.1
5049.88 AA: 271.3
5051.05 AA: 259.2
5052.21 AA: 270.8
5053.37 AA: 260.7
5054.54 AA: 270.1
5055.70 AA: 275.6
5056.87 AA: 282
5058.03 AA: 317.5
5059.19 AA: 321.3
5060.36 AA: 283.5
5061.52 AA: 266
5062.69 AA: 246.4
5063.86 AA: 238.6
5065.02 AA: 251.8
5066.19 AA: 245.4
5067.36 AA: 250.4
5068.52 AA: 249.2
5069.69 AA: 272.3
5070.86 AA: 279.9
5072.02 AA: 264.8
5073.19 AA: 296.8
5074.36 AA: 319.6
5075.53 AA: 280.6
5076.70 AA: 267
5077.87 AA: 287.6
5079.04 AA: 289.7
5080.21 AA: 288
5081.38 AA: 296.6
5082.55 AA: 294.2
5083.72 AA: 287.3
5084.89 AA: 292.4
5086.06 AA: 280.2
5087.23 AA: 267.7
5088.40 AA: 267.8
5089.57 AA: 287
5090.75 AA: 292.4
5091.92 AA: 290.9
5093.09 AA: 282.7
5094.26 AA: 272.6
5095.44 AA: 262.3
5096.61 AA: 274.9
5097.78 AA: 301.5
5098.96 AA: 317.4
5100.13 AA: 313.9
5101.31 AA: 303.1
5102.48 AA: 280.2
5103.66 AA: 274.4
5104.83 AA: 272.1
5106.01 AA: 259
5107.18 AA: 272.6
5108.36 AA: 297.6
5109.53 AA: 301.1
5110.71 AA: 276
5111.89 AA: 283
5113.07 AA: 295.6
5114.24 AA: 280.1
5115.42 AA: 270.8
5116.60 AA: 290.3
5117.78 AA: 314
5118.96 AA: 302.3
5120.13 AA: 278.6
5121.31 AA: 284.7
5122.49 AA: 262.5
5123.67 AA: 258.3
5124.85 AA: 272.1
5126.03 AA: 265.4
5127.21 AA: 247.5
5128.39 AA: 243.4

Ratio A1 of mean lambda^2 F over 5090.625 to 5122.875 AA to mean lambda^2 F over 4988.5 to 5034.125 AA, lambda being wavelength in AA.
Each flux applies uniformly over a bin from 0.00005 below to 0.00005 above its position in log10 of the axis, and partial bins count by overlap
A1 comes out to 1.1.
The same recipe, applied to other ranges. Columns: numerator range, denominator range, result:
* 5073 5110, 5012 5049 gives 1.04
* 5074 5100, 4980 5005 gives 1.11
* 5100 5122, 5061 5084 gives 1.06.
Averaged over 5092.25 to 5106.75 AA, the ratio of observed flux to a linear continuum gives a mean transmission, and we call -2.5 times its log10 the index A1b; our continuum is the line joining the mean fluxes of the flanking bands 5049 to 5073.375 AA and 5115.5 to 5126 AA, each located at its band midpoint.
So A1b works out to -0.028 mag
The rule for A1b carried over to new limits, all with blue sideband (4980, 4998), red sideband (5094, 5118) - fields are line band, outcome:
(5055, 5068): 0.035 mag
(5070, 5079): -0.014 mag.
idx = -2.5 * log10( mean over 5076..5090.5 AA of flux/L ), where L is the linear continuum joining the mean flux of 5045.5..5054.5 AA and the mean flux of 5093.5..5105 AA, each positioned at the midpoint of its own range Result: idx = 0.00 mag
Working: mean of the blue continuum 278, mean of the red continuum 288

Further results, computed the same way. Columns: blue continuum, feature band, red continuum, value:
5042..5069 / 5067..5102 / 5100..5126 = -0.028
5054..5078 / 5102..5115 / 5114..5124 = 0.002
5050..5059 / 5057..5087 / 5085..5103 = 0.013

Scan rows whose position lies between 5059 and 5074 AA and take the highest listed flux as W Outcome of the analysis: 321.3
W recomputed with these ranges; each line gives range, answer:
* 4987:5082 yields 332.3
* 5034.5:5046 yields 298.4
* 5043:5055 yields 315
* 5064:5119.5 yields 319.6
